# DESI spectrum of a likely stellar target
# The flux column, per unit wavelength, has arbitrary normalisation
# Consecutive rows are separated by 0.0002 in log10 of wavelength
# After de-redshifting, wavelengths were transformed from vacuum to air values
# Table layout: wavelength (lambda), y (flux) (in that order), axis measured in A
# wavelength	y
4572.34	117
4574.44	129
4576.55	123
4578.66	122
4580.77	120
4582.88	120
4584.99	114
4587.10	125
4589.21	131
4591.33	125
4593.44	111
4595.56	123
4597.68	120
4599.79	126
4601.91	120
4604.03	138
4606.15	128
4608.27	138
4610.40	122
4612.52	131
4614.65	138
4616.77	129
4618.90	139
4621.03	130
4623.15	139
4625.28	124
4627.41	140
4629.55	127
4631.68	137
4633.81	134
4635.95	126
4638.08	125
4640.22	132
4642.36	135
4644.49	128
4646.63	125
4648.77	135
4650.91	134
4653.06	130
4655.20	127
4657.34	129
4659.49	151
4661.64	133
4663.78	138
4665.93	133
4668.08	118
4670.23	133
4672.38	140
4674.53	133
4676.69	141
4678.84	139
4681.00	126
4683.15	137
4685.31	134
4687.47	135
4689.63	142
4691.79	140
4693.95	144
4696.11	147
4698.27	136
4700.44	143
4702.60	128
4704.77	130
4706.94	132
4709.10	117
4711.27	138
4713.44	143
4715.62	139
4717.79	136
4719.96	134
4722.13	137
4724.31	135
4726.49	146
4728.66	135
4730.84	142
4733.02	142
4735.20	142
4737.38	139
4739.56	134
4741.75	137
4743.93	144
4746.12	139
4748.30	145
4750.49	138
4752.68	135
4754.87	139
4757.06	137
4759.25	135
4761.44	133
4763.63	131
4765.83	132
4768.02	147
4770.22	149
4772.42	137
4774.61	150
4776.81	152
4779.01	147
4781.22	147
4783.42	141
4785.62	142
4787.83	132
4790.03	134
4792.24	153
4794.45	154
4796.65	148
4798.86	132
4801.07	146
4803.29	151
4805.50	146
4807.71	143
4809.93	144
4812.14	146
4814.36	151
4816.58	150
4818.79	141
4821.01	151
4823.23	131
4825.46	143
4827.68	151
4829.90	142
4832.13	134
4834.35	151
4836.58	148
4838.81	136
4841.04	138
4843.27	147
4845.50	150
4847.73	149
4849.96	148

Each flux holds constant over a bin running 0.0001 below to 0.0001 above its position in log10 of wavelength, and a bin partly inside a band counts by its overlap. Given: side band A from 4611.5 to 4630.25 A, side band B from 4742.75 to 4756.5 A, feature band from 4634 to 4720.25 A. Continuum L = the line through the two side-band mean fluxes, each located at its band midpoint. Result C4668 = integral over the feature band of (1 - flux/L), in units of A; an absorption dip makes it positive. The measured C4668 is 1.20 A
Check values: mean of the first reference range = 133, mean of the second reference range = 140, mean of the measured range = 134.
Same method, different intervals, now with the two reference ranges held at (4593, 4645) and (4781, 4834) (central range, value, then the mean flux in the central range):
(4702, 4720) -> 0.5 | 133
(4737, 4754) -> 0.1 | 139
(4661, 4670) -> 0.2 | 131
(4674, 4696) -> -0.5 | 138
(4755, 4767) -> 0.5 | 134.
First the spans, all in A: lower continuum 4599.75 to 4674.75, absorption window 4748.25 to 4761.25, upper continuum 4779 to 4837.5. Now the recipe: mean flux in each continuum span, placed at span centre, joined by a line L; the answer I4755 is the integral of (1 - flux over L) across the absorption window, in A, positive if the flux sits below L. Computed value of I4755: 0.3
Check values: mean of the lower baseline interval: 132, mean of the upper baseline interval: 144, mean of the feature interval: 137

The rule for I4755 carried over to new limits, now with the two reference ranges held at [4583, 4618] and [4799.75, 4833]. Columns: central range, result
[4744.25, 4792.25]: 0.0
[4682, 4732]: -0.6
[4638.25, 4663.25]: -0.4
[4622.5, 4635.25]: -0.5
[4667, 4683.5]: -0.1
